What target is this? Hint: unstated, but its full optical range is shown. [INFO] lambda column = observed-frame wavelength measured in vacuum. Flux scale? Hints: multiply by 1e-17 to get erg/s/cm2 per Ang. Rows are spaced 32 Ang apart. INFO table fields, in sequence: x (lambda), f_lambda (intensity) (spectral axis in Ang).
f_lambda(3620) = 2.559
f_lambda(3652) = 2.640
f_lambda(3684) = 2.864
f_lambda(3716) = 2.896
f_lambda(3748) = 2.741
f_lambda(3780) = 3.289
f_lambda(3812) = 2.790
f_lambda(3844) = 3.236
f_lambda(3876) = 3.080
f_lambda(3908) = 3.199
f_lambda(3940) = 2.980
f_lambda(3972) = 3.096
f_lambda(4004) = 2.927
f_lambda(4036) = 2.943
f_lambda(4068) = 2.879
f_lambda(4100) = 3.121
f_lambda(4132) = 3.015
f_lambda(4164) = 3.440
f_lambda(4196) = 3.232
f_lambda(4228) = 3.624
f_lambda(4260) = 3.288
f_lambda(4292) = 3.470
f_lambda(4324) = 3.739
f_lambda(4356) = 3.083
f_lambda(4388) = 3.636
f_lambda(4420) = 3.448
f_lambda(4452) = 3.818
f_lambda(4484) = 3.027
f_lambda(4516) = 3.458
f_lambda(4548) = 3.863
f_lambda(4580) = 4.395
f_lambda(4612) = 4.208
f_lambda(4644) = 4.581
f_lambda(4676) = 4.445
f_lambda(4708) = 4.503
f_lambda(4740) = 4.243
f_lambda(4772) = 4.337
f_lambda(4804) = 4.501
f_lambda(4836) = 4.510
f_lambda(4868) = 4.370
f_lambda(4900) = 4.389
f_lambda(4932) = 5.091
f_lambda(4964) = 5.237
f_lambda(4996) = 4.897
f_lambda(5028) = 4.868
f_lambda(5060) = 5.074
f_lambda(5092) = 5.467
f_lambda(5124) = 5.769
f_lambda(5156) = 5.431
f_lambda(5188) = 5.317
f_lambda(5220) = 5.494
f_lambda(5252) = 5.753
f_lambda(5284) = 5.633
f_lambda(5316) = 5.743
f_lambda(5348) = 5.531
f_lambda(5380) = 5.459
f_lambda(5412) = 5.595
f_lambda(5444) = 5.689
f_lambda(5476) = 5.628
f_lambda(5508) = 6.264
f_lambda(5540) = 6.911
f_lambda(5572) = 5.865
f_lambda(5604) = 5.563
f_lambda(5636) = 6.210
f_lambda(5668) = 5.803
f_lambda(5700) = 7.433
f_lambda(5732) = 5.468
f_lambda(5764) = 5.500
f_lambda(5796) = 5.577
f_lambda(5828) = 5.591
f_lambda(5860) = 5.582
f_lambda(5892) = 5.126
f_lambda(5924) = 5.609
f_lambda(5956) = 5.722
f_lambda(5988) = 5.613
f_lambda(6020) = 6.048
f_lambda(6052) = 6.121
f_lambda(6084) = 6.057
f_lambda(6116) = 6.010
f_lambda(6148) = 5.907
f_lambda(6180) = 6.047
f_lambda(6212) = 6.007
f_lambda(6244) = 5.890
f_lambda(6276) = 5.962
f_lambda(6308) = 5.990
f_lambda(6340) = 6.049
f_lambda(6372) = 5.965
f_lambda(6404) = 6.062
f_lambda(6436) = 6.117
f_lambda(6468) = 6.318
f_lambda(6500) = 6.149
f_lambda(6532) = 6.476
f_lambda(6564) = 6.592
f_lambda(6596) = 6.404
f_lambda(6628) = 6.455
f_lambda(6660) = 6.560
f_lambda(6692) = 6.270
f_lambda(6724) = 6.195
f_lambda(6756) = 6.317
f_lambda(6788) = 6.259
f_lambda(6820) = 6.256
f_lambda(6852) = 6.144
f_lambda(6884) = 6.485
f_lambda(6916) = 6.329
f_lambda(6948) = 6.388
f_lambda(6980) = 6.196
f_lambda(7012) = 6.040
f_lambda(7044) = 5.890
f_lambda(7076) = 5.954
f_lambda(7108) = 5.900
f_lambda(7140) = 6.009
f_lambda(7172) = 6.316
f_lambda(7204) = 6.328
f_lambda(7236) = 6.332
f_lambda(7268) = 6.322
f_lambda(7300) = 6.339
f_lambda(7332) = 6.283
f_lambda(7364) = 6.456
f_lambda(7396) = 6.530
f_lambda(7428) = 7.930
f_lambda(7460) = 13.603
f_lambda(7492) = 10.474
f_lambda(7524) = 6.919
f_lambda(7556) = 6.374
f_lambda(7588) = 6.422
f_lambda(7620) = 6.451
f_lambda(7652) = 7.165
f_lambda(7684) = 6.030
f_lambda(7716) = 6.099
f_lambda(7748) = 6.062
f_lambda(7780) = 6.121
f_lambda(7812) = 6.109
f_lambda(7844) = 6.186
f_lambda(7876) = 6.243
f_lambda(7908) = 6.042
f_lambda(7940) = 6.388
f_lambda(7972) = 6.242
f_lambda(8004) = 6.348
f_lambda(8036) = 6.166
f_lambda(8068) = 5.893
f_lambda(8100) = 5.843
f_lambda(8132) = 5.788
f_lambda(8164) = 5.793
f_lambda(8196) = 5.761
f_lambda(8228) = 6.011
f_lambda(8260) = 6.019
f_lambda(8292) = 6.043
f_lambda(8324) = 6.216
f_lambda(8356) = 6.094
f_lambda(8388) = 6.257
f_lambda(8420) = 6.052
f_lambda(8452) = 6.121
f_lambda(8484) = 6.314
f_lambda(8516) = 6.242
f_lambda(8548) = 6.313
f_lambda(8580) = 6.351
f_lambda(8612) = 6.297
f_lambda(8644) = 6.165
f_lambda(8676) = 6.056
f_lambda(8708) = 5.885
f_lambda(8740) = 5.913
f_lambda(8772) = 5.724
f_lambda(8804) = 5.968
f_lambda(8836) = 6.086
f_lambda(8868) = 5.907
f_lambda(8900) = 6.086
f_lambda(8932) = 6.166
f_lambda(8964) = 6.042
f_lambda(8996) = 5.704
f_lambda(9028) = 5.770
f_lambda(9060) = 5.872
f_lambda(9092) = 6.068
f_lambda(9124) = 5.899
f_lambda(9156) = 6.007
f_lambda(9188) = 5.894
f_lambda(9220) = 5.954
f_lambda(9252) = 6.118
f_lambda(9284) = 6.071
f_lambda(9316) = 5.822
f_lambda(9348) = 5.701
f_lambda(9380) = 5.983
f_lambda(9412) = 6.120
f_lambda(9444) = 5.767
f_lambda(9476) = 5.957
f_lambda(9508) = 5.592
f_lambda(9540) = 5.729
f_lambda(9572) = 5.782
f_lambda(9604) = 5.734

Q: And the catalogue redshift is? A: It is 0.137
